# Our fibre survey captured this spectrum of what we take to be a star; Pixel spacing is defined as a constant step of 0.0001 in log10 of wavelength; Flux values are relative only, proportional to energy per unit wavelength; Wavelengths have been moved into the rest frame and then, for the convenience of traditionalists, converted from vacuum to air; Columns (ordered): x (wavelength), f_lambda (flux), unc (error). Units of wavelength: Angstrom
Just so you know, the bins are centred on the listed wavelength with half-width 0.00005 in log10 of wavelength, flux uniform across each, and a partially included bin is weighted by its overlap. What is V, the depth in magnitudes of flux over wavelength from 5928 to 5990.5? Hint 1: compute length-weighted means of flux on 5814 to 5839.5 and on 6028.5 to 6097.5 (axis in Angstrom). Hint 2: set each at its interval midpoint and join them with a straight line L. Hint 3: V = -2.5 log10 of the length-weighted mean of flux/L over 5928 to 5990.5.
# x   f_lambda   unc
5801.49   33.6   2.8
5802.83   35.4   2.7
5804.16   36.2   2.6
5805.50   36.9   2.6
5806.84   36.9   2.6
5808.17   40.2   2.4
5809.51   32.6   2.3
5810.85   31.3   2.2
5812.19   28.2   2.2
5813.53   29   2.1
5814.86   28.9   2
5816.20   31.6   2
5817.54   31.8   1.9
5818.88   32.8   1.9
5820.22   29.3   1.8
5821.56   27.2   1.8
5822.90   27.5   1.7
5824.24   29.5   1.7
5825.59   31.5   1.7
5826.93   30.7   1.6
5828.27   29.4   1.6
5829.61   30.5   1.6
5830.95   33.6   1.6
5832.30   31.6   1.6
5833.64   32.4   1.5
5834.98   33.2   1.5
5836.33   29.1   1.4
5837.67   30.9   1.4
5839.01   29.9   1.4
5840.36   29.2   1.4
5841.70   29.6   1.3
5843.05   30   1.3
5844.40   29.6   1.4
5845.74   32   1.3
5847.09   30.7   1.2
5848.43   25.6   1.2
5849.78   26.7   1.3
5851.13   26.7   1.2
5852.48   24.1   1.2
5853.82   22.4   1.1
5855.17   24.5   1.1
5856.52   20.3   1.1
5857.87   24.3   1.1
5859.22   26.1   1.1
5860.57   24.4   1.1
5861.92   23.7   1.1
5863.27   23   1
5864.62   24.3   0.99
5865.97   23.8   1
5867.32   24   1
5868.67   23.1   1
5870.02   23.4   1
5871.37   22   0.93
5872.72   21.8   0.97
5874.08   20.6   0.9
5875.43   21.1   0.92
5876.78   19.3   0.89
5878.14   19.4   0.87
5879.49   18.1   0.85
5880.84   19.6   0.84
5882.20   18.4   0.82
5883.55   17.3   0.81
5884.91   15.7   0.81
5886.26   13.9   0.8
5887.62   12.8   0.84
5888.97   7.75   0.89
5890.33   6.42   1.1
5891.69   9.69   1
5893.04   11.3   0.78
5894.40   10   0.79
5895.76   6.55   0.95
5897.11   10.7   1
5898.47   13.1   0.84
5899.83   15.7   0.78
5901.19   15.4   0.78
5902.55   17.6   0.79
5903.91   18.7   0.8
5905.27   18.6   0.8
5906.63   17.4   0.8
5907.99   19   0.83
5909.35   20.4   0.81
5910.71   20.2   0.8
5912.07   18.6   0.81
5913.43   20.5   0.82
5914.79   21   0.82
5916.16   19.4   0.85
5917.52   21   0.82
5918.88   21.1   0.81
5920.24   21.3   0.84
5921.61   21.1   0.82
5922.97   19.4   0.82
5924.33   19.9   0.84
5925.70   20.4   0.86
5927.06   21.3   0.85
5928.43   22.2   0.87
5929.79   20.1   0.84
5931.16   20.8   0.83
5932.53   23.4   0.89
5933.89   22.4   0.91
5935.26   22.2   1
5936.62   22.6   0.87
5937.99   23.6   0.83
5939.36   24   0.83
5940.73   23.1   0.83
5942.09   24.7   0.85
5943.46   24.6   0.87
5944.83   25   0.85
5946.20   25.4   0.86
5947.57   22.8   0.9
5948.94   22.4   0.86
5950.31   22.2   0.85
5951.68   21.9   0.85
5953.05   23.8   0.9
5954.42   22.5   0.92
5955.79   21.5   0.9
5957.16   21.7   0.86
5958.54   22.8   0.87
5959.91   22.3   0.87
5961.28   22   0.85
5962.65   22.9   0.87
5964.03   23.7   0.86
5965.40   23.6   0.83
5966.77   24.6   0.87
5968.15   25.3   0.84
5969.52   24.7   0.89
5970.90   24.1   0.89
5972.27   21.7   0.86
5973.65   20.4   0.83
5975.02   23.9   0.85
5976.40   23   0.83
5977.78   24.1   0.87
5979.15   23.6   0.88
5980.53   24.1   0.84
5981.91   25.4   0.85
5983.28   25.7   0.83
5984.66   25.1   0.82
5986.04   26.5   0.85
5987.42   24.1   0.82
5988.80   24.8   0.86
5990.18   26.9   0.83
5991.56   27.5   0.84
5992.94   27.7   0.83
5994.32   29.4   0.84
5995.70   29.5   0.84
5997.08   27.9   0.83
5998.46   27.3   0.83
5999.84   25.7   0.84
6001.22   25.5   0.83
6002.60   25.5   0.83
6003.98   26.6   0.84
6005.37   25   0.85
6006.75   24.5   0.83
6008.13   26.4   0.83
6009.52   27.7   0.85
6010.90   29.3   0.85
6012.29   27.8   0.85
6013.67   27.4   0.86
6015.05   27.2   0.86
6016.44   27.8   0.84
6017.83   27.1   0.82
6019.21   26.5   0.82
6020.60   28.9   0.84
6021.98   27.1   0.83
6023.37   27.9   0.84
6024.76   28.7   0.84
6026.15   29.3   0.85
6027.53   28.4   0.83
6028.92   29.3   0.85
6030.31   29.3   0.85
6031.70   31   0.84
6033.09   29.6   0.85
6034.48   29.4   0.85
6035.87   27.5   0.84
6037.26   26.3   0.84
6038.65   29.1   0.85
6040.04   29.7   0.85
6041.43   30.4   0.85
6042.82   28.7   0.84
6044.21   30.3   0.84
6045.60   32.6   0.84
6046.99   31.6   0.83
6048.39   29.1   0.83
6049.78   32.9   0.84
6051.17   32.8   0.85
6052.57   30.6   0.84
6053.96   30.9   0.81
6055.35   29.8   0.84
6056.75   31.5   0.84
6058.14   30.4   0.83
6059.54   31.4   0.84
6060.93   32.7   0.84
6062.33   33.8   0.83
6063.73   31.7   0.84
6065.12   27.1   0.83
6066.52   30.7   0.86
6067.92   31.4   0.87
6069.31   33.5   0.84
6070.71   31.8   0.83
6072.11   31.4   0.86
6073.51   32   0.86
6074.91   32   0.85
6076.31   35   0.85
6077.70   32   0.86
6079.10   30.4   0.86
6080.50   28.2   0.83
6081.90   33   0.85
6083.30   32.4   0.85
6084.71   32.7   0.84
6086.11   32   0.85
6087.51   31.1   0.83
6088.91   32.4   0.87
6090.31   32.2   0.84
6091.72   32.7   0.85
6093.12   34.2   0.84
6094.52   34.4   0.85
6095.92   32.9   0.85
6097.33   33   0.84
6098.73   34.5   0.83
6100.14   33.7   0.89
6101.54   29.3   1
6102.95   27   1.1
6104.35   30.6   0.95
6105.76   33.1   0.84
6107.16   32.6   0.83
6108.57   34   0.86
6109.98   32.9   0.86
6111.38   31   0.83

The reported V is 0.30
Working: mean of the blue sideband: 30.6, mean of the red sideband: 31.2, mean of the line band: 23.4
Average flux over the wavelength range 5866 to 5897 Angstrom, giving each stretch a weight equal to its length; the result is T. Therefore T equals 16.5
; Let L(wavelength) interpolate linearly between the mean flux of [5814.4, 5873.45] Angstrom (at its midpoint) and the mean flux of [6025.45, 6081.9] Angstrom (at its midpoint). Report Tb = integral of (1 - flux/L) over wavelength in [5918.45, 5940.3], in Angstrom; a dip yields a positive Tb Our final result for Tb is 5.5 Angstrom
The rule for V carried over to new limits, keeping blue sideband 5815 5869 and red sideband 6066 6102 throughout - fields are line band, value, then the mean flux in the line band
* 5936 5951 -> 0.251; 23.7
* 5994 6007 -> 0.156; 26.7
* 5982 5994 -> 0.173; 26.1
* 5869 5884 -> 0.379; 20.2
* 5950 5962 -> 0.323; 22.3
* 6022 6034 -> 0.081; 29.1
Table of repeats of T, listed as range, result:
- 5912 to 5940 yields 21.3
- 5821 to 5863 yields 28.2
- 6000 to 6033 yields 27.6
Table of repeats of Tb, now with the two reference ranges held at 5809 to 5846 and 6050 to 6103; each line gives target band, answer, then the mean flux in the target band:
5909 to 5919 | 3.5 Angstrom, 20.2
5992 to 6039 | 5.6 Angstrom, 27.7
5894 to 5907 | 6.9 Angstrom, 14.4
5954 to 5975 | 5.6 Angstrom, 23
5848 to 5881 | 8.3 Angstrom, 22.9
